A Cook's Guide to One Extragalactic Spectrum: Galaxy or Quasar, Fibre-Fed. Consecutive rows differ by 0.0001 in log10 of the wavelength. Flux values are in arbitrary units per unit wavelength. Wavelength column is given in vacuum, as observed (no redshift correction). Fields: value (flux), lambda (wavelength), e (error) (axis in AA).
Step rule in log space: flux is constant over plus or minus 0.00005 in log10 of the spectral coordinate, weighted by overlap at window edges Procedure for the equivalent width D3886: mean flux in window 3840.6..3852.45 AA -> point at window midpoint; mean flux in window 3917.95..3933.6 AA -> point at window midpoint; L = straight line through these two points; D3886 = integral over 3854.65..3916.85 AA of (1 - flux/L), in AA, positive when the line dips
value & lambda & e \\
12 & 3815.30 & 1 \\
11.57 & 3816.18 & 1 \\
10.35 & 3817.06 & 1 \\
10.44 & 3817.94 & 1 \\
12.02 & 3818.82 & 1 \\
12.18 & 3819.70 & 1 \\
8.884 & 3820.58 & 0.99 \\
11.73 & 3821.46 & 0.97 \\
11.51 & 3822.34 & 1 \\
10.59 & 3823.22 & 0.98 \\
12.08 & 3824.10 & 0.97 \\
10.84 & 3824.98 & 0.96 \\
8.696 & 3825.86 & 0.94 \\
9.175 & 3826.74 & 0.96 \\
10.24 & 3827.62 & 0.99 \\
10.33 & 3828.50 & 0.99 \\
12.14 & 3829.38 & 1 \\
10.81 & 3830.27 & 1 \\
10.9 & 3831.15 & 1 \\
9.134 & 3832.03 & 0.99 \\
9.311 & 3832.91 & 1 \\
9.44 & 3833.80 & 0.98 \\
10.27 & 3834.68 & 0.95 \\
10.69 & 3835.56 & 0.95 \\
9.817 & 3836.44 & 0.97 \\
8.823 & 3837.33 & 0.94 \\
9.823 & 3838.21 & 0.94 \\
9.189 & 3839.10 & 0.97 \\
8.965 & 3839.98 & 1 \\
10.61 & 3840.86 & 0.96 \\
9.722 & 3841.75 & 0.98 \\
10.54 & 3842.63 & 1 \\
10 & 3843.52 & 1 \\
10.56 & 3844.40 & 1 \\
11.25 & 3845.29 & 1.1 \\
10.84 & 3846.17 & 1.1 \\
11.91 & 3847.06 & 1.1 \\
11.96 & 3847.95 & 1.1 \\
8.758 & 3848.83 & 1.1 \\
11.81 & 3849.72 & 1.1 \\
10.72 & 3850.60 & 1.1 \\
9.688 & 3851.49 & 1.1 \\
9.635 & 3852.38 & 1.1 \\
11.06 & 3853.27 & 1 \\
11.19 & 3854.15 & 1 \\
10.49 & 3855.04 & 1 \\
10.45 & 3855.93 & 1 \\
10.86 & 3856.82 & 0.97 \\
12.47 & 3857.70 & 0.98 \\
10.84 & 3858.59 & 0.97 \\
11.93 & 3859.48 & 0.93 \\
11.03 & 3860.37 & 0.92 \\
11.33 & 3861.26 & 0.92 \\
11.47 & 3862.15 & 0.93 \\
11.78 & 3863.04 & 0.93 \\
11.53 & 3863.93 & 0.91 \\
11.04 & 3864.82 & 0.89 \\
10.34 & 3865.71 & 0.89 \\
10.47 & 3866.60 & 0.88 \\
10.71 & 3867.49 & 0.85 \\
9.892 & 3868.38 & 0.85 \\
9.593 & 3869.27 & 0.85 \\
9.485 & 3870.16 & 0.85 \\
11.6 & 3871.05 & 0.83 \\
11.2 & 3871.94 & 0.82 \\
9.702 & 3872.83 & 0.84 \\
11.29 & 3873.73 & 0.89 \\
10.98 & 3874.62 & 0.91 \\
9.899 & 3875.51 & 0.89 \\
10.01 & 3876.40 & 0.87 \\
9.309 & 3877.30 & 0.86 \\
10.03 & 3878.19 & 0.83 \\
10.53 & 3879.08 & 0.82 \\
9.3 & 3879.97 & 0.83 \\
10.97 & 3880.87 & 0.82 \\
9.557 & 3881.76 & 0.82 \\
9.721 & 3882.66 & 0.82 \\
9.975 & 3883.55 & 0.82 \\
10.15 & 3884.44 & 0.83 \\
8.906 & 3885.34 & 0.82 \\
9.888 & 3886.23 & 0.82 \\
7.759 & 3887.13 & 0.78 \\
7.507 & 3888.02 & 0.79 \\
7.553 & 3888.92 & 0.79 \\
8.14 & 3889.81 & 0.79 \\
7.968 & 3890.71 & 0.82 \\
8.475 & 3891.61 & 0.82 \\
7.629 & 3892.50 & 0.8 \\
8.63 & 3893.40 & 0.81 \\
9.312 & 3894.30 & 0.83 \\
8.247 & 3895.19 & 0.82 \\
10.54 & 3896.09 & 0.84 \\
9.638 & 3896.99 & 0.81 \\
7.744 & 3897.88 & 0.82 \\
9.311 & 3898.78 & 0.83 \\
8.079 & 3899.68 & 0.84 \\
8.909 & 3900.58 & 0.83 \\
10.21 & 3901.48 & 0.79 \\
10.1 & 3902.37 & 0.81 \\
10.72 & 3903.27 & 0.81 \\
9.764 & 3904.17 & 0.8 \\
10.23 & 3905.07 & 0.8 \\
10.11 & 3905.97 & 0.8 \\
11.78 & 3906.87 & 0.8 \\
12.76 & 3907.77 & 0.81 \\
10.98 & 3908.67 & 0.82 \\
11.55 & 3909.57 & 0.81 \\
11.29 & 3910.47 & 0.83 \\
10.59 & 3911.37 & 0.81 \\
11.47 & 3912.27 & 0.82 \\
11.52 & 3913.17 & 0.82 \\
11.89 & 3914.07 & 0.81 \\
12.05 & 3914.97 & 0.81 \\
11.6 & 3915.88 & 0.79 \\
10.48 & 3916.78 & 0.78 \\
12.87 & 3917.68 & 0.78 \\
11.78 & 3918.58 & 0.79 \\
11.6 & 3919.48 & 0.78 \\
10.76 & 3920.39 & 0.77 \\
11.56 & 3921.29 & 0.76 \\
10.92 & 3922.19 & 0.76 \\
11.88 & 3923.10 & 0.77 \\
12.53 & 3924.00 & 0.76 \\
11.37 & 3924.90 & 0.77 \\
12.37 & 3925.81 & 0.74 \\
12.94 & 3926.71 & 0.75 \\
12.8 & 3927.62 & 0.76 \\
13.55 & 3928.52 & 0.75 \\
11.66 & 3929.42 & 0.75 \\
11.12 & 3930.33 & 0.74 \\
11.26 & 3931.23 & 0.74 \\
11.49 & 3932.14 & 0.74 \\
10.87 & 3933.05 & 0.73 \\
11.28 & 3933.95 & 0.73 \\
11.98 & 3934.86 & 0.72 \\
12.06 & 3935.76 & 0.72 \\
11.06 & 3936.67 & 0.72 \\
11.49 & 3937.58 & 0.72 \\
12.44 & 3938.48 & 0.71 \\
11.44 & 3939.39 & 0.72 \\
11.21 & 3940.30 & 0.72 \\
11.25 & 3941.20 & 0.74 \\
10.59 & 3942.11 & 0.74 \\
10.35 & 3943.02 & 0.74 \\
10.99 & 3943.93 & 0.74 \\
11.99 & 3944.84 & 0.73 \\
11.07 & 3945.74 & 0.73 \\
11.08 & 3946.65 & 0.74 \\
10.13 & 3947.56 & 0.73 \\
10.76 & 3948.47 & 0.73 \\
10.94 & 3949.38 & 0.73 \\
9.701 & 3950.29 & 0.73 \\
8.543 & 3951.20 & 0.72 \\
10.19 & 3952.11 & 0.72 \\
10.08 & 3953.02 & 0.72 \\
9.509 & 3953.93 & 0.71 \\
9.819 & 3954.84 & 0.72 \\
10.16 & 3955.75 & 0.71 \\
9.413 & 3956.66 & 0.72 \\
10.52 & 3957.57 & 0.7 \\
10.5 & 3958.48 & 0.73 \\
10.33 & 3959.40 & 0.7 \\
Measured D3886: 5.5 AA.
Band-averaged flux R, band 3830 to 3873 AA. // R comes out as 10.5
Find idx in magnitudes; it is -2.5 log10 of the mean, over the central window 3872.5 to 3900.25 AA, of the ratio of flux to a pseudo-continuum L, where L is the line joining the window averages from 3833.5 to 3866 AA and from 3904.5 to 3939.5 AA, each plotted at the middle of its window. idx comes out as 0.20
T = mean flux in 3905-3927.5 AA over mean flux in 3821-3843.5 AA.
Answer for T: 1.1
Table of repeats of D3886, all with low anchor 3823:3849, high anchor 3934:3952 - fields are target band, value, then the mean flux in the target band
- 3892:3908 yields 1.6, 9.61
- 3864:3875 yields -0.1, 10.6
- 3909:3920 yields -0.8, 11.5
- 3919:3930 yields -1.1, 12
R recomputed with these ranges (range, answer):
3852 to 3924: 10.3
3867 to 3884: 10.2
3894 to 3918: 10.5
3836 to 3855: 10.3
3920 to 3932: 11.9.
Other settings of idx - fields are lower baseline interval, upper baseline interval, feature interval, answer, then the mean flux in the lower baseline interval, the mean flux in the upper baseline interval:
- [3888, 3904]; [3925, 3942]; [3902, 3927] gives -0.11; 8.87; 11.8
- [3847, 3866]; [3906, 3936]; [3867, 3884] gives 0.10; 11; 11.7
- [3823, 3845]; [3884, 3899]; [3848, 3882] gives -0.14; 10.1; 8.66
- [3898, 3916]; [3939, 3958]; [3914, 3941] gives -0.11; 10.7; 10.5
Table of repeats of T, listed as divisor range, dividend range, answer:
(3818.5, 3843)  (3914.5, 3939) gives 1.14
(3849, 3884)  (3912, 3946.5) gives 1.10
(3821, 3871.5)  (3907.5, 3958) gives 1.06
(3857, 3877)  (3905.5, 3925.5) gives 1.06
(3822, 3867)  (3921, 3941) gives 1.11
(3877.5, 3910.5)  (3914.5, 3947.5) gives 1.21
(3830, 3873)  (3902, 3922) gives 1.07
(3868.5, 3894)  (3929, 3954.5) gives 1.15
